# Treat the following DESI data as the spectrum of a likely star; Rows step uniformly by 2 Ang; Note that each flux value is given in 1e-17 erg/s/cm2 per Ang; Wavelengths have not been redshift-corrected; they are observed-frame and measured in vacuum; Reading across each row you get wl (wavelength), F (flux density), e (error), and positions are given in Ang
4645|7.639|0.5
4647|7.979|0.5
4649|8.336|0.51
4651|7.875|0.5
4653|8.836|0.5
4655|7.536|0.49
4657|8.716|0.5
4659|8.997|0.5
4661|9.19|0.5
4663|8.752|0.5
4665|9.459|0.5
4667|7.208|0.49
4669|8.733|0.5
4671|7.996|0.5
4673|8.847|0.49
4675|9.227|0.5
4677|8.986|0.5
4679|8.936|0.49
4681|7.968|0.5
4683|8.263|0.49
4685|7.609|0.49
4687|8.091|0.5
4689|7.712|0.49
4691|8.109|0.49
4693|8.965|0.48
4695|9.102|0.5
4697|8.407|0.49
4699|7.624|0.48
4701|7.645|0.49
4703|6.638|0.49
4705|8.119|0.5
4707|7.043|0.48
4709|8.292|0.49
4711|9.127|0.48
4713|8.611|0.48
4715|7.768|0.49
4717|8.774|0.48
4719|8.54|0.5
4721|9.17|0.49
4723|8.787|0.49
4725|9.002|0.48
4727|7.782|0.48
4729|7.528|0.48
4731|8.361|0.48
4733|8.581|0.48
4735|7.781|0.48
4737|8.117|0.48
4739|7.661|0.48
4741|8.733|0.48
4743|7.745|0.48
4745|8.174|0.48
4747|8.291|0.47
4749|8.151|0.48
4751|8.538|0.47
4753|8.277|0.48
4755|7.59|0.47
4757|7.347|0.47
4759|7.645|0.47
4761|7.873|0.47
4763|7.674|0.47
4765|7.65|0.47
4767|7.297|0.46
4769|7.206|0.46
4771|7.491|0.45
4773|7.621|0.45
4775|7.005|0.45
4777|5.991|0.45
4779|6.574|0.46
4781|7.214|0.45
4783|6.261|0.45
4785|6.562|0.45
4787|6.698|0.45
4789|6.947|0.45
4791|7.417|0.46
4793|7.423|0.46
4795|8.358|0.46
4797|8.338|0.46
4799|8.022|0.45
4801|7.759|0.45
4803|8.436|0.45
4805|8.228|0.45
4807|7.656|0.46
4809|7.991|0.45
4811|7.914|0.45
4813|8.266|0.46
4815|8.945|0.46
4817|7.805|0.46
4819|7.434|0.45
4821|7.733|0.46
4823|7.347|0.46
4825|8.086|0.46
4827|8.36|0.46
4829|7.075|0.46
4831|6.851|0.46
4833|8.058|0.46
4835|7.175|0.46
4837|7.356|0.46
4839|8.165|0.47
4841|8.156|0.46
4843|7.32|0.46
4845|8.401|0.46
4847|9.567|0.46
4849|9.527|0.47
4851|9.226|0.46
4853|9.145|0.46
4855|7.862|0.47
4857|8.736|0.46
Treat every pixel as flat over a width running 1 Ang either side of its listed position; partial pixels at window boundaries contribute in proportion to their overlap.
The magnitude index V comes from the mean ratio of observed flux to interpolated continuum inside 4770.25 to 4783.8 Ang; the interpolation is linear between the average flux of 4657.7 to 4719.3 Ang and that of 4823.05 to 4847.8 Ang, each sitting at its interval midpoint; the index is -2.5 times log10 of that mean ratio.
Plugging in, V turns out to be 0.17 mag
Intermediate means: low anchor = 8.35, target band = 6.88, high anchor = 7.85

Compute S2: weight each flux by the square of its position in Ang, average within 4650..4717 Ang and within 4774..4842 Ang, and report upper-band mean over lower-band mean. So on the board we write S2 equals 0.96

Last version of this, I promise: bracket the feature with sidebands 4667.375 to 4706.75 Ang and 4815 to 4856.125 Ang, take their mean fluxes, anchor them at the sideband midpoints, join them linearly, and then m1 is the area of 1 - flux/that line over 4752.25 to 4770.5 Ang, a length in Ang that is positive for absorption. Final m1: 1.2 Ang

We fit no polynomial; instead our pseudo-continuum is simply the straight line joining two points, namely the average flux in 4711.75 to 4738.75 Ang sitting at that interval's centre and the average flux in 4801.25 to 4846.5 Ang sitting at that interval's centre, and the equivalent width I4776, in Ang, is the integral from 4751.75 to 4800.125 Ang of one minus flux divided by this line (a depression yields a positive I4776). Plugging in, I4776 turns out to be 4.45 Ang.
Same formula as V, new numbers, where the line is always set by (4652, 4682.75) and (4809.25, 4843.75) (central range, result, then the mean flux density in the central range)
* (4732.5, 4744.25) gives 0.02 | 8.08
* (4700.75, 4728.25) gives 0.02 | 8.25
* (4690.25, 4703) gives 0.04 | 8.18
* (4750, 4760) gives 0.04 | 7.88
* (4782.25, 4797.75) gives 0.10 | 7.25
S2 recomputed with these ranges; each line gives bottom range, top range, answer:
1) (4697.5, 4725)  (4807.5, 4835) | 1.00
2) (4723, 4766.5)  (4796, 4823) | 1.03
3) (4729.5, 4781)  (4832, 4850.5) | 1.10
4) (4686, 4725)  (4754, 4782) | 0.91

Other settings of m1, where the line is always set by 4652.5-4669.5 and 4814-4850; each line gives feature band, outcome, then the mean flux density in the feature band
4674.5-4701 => 0.5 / 8.34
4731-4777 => 2.5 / 7.81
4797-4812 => 0.1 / 8.02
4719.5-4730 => -0.1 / 8.46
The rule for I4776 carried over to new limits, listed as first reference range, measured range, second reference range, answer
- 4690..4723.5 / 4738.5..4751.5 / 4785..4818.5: -0.2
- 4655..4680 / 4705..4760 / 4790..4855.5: 1.5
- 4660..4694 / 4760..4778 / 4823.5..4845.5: 1.6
